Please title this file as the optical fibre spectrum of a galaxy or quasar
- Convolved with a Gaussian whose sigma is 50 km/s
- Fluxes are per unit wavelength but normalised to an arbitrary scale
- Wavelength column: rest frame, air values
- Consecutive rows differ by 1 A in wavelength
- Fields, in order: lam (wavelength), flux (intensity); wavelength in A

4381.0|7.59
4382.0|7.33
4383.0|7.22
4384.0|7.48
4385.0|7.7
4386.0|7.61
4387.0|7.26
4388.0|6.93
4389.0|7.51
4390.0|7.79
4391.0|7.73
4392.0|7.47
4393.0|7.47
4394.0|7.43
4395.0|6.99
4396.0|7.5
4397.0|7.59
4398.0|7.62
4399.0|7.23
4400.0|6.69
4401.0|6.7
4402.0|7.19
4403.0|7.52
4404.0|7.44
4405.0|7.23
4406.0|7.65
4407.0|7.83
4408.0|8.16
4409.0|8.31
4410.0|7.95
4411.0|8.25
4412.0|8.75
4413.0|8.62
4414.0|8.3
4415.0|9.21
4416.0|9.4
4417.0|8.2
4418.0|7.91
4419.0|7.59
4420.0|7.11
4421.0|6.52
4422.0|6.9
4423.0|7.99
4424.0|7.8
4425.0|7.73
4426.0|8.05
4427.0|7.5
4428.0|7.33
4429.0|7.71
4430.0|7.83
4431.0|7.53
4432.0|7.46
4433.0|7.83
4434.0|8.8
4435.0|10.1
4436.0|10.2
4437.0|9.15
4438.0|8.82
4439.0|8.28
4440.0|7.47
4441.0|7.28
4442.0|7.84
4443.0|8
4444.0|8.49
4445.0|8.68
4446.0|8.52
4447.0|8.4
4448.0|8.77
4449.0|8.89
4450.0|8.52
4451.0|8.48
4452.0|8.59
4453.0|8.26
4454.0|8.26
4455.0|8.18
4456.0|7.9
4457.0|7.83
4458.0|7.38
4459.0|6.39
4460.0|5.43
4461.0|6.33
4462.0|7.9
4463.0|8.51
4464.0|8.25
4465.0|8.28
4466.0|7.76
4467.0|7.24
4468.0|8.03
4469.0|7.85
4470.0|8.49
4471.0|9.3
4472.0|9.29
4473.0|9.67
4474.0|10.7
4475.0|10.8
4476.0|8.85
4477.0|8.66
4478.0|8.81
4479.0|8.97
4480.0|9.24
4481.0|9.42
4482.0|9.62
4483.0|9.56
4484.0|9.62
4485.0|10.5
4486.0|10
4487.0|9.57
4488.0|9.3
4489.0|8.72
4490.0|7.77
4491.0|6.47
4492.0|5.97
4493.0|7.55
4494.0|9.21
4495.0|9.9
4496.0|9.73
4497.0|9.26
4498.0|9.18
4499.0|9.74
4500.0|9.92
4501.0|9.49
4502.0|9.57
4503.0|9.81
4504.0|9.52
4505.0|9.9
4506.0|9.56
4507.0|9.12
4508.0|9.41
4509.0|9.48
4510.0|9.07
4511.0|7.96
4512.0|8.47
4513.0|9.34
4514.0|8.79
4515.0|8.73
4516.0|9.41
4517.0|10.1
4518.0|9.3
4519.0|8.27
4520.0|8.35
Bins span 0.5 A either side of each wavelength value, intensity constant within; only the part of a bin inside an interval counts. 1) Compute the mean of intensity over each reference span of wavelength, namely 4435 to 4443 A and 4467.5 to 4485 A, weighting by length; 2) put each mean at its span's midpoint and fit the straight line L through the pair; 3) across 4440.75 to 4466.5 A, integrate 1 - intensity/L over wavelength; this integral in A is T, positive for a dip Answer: 2.42 A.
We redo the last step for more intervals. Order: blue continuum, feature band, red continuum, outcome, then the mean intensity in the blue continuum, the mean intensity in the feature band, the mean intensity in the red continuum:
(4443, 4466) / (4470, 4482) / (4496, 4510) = -1.0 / 8.01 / 9.4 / 9.53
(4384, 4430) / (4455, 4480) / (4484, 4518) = 0.9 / 7.67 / 8.29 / 9.12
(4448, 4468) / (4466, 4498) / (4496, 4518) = -1.5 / 7.84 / 8.95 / 9.33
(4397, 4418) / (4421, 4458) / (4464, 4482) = 1.0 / 7.9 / 8.17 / 8.91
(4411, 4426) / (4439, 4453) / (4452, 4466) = -1.0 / 8.01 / 8.3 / 7.65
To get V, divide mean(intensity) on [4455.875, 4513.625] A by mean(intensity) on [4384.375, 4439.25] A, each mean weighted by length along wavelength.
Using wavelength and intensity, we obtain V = 1.12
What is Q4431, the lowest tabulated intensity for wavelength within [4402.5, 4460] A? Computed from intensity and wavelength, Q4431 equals 5.43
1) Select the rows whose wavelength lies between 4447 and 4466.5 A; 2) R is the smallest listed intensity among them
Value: 5.43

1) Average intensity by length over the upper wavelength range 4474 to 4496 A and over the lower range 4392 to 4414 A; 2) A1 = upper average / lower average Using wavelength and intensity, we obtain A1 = 1.18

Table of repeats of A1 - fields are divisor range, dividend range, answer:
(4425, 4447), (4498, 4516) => 1.13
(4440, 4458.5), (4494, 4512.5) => 1.14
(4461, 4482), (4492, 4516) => 1.05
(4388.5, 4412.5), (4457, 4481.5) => 1.11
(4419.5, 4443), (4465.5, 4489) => 1.15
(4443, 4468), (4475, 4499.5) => 1.13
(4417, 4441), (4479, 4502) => 1.14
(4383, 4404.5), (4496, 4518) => 1.27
